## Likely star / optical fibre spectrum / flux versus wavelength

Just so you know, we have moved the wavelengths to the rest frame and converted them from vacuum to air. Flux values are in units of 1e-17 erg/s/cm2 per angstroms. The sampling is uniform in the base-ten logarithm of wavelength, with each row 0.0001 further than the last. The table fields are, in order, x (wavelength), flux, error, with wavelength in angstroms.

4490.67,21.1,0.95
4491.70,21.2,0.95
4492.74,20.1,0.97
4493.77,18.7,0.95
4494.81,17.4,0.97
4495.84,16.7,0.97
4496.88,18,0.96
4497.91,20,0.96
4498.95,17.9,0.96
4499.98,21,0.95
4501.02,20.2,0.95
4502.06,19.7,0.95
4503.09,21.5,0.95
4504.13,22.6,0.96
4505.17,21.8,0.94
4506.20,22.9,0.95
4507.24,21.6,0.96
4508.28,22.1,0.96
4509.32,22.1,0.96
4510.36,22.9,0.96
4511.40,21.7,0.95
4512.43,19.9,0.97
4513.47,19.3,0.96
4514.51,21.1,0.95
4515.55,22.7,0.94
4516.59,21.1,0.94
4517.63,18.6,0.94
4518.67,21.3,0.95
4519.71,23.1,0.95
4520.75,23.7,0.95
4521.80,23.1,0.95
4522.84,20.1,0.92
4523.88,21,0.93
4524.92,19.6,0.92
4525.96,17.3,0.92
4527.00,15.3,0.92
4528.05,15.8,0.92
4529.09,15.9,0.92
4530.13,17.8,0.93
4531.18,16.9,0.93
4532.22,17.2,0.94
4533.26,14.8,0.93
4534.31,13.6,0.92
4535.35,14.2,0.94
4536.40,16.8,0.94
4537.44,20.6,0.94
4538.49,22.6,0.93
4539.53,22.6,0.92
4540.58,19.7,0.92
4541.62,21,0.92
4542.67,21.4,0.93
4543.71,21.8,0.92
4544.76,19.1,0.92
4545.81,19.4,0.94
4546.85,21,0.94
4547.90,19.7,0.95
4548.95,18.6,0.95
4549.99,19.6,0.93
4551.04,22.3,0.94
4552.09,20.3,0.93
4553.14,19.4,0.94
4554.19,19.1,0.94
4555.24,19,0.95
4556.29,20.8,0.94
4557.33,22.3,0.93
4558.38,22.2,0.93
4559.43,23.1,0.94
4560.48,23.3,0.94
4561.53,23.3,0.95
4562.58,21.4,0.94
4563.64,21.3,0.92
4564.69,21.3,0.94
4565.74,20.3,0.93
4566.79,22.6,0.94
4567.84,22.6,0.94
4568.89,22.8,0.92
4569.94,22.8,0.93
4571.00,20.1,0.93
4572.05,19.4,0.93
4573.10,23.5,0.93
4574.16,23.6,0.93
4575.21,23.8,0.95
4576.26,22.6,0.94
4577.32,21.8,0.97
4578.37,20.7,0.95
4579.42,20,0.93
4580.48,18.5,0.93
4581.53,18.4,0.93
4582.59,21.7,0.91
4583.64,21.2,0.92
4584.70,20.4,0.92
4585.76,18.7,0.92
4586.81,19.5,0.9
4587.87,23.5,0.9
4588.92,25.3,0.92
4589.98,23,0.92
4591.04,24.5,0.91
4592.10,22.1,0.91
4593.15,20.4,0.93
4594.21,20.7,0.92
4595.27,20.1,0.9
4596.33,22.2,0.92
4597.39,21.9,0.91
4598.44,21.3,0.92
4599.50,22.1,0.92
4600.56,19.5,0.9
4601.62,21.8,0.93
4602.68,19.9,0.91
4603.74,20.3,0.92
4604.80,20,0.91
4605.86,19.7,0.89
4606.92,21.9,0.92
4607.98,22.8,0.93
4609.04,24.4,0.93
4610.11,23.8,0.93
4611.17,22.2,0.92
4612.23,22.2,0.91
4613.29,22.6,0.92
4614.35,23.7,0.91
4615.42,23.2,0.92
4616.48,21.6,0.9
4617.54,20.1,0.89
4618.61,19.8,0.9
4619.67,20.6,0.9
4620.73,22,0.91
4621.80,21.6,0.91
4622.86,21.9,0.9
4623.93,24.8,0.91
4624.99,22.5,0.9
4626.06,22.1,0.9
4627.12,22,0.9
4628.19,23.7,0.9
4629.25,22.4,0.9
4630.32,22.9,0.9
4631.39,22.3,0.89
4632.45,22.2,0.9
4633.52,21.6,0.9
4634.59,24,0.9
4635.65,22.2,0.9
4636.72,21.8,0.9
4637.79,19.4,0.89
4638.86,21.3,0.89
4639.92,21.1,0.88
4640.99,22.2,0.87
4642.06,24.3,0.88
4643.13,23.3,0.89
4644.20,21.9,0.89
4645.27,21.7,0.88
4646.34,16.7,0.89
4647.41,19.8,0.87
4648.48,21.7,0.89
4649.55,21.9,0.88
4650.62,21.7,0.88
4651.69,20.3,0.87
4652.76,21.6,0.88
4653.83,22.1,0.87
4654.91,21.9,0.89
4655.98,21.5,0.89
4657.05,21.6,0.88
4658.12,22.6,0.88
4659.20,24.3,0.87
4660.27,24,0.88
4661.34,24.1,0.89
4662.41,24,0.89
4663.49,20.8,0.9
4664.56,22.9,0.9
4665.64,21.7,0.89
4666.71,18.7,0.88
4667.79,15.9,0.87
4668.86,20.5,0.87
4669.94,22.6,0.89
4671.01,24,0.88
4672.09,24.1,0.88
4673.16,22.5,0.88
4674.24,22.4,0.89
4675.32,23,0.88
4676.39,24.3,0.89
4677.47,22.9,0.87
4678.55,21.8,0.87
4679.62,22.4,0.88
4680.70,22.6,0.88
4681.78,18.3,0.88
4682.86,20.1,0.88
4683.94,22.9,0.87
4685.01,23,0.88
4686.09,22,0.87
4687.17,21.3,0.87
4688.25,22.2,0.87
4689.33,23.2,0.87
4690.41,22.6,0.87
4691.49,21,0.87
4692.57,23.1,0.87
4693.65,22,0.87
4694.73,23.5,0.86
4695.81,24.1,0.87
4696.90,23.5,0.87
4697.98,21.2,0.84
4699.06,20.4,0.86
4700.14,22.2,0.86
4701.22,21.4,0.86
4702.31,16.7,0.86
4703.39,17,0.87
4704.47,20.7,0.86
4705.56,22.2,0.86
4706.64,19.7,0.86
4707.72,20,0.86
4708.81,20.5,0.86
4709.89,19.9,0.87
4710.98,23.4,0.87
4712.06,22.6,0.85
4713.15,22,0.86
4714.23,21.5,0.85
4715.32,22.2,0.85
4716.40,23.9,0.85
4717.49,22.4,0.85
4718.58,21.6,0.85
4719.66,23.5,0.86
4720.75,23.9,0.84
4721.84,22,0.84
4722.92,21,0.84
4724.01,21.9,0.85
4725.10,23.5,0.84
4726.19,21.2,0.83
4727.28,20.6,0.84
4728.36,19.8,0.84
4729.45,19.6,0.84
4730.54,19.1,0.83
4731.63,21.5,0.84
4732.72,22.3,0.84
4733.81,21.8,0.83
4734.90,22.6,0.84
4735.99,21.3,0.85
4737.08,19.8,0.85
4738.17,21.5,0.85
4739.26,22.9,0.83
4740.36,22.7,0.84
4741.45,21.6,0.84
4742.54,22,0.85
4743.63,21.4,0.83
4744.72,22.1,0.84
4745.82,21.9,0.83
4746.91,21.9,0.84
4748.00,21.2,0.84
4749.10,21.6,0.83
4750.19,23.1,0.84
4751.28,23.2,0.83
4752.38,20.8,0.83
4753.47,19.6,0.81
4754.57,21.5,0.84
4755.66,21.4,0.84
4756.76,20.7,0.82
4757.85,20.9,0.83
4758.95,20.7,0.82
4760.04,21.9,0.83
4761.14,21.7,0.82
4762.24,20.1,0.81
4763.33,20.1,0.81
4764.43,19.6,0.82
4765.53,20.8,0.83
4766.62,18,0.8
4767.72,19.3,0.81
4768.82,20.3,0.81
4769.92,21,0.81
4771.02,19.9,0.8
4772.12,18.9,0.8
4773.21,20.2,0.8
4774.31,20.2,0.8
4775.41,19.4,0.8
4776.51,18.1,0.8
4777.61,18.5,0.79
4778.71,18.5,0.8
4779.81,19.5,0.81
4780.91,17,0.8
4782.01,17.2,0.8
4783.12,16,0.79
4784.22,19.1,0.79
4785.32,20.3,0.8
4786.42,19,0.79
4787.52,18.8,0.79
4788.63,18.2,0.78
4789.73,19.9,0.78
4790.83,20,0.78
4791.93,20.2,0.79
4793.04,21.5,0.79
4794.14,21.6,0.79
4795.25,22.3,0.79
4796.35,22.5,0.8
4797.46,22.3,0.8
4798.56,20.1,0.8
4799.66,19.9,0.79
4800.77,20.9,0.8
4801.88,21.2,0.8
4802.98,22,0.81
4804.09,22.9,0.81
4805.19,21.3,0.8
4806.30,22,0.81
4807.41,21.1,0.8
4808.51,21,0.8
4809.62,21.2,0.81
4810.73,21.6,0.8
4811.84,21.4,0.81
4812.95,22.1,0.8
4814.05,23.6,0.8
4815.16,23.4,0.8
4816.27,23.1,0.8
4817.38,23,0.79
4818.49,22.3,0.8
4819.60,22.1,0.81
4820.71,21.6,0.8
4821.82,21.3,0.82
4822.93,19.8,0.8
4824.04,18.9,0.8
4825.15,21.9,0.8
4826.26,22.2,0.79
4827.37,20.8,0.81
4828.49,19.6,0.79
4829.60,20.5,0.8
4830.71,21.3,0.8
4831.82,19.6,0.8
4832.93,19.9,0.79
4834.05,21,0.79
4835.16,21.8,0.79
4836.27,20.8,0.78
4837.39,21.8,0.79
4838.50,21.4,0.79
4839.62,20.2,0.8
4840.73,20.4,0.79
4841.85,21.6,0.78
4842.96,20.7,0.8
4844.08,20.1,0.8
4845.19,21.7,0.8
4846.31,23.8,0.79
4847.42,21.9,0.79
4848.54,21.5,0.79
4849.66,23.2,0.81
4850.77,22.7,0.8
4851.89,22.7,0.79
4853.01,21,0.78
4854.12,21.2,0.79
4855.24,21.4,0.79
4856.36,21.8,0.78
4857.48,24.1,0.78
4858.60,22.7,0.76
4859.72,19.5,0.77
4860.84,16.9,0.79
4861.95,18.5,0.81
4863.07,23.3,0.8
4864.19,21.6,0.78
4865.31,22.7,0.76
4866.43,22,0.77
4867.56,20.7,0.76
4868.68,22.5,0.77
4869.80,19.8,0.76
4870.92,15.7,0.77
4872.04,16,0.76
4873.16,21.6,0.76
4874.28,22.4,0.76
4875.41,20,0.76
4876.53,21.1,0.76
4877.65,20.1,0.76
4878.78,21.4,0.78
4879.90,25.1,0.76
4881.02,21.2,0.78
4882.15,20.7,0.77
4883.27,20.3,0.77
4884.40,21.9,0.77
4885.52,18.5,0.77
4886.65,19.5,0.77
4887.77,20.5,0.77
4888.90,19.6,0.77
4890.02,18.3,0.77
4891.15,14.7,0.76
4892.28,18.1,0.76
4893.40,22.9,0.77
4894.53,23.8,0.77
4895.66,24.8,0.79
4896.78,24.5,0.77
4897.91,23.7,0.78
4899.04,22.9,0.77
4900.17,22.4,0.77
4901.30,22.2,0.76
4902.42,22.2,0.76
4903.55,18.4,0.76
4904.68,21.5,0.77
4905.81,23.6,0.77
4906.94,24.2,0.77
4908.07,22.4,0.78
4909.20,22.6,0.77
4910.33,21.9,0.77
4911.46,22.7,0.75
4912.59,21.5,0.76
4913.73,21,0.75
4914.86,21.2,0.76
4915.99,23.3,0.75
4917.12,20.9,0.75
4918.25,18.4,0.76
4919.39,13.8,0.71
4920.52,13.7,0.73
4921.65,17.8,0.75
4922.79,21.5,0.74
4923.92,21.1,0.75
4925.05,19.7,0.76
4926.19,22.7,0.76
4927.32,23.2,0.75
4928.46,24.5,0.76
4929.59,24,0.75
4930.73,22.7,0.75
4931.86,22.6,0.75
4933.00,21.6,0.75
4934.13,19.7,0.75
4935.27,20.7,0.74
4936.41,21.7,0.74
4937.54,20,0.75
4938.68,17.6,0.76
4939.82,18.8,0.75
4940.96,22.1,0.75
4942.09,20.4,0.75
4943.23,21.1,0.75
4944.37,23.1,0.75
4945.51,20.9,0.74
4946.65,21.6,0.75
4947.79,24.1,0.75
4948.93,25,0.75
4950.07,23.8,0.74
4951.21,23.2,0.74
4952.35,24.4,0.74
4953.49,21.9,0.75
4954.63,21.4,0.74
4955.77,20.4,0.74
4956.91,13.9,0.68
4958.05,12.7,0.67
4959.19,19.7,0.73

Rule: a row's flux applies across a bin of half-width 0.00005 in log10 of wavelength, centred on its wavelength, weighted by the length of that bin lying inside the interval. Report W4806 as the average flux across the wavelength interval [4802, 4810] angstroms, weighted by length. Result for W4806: 21.6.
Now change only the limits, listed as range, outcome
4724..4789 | 20.5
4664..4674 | 21.5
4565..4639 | 21.8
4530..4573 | 20.3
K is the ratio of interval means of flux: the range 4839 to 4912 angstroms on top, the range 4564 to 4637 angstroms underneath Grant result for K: 1.0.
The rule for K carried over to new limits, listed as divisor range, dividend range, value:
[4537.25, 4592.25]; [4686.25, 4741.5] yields 1.01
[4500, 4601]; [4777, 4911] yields 1.02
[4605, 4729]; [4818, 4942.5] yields 0.96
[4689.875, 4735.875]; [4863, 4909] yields 0.98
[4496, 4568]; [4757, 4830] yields 1.02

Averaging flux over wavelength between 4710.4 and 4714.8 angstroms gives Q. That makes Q 22.3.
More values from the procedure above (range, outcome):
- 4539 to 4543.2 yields 21.2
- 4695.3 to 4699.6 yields 22.3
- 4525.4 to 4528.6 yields 16.2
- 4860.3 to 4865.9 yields 20.7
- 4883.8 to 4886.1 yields 20.1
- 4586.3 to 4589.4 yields 22.8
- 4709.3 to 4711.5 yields 21.6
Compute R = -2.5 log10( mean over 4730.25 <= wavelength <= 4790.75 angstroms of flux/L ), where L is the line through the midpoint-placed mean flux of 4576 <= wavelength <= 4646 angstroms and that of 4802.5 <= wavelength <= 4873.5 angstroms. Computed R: 0.05 mag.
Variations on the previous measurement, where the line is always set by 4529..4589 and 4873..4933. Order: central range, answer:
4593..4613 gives -0.05 mag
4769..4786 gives 0.11 mag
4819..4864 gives 0.00 mag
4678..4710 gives -0.03 mag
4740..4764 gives -0.03 mag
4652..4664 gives -0.09 mag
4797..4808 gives -0.02 mag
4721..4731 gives -0.01 mag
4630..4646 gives -0.07 mag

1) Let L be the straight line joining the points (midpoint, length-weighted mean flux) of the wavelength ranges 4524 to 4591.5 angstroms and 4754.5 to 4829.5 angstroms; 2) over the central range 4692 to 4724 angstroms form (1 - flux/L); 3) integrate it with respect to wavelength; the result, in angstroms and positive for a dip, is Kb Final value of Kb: -1.8 angstroms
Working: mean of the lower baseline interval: 20.4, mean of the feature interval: 21.7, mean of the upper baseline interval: 20.6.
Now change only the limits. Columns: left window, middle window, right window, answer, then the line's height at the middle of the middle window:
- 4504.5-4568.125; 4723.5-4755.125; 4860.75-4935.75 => -1.3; 20.7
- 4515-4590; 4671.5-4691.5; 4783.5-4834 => -1.5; 20.8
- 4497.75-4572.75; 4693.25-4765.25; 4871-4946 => -2.6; 20.7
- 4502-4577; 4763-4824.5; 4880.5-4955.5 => 1.7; 21.1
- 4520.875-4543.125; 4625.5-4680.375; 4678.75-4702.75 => -2.6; 21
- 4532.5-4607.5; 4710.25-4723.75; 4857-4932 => -1.0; 20.9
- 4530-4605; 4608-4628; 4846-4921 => -1.5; 20.8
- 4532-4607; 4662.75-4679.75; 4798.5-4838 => -0.7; 21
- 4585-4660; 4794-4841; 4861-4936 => -0.3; 21.3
